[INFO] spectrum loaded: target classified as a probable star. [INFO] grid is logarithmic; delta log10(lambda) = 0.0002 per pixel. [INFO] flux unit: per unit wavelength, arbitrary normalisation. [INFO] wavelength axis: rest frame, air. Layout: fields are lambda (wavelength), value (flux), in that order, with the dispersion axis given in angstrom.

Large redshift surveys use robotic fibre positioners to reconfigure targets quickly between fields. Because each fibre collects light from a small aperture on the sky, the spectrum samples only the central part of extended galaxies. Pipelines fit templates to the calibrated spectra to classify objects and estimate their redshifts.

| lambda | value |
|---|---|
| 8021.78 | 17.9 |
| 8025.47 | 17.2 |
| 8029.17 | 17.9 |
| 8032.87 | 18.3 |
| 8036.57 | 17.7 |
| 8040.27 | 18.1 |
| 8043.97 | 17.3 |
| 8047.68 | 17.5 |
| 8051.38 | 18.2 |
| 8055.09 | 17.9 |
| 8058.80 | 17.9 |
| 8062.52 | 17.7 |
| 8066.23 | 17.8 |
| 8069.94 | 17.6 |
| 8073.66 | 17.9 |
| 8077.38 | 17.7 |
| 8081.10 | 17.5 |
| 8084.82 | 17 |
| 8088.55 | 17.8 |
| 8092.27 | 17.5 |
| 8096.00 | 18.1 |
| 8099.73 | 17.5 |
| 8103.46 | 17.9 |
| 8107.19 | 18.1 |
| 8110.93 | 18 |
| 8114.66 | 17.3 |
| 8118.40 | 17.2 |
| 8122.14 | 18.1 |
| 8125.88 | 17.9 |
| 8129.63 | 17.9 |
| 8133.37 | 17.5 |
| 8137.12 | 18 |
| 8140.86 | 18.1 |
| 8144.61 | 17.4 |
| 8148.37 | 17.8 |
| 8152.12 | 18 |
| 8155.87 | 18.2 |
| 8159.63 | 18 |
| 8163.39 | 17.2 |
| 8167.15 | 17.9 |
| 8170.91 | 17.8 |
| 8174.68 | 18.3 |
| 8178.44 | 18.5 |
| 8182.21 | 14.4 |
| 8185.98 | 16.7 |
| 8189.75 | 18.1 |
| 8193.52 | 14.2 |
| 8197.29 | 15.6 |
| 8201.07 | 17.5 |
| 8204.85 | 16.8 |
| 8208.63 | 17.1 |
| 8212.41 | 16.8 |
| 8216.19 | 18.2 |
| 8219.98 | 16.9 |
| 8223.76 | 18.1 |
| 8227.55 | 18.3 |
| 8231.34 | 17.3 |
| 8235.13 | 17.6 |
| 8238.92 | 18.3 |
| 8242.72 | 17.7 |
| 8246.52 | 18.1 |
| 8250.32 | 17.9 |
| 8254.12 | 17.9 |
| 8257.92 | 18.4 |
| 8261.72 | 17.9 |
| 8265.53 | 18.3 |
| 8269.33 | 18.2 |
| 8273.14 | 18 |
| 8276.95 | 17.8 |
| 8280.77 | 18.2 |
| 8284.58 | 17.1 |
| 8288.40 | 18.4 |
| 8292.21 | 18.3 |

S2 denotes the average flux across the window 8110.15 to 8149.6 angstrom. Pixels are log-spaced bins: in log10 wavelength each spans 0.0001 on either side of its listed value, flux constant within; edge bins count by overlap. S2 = 17.7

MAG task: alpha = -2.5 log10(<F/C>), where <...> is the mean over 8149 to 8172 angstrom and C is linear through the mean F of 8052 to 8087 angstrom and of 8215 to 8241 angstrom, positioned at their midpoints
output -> -0.01 mag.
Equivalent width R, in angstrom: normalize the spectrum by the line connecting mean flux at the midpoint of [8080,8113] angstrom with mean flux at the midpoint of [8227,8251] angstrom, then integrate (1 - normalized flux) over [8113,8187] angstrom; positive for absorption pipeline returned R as 0.6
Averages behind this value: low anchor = 17.7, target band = 17.6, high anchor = 17.9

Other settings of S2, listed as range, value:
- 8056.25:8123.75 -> 17.7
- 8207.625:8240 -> 17.6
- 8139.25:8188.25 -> 17.6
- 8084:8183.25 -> 17.7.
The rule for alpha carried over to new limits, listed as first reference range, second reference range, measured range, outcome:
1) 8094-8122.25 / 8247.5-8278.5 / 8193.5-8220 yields 0.072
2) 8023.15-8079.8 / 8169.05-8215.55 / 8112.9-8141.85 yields -0.029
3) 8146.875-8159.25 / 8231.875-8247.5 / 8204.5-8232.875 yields 0.026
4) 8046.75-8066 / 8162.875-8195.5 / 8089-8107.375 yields -0.014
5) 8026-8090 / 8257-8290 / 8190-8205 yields 0.112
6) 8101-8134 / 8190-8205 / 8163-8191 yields -0.050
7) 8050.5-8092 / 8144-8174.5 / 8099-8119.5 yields 0.004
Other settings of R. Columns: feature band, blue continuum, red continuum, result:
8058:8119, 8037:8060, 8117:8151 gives 0.39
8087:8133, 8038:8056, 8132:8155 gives 0.13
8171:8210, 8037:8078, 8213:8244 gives 2.20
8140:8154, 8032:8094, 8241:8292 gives 0.03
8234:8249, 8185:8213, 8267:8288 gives -0.55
